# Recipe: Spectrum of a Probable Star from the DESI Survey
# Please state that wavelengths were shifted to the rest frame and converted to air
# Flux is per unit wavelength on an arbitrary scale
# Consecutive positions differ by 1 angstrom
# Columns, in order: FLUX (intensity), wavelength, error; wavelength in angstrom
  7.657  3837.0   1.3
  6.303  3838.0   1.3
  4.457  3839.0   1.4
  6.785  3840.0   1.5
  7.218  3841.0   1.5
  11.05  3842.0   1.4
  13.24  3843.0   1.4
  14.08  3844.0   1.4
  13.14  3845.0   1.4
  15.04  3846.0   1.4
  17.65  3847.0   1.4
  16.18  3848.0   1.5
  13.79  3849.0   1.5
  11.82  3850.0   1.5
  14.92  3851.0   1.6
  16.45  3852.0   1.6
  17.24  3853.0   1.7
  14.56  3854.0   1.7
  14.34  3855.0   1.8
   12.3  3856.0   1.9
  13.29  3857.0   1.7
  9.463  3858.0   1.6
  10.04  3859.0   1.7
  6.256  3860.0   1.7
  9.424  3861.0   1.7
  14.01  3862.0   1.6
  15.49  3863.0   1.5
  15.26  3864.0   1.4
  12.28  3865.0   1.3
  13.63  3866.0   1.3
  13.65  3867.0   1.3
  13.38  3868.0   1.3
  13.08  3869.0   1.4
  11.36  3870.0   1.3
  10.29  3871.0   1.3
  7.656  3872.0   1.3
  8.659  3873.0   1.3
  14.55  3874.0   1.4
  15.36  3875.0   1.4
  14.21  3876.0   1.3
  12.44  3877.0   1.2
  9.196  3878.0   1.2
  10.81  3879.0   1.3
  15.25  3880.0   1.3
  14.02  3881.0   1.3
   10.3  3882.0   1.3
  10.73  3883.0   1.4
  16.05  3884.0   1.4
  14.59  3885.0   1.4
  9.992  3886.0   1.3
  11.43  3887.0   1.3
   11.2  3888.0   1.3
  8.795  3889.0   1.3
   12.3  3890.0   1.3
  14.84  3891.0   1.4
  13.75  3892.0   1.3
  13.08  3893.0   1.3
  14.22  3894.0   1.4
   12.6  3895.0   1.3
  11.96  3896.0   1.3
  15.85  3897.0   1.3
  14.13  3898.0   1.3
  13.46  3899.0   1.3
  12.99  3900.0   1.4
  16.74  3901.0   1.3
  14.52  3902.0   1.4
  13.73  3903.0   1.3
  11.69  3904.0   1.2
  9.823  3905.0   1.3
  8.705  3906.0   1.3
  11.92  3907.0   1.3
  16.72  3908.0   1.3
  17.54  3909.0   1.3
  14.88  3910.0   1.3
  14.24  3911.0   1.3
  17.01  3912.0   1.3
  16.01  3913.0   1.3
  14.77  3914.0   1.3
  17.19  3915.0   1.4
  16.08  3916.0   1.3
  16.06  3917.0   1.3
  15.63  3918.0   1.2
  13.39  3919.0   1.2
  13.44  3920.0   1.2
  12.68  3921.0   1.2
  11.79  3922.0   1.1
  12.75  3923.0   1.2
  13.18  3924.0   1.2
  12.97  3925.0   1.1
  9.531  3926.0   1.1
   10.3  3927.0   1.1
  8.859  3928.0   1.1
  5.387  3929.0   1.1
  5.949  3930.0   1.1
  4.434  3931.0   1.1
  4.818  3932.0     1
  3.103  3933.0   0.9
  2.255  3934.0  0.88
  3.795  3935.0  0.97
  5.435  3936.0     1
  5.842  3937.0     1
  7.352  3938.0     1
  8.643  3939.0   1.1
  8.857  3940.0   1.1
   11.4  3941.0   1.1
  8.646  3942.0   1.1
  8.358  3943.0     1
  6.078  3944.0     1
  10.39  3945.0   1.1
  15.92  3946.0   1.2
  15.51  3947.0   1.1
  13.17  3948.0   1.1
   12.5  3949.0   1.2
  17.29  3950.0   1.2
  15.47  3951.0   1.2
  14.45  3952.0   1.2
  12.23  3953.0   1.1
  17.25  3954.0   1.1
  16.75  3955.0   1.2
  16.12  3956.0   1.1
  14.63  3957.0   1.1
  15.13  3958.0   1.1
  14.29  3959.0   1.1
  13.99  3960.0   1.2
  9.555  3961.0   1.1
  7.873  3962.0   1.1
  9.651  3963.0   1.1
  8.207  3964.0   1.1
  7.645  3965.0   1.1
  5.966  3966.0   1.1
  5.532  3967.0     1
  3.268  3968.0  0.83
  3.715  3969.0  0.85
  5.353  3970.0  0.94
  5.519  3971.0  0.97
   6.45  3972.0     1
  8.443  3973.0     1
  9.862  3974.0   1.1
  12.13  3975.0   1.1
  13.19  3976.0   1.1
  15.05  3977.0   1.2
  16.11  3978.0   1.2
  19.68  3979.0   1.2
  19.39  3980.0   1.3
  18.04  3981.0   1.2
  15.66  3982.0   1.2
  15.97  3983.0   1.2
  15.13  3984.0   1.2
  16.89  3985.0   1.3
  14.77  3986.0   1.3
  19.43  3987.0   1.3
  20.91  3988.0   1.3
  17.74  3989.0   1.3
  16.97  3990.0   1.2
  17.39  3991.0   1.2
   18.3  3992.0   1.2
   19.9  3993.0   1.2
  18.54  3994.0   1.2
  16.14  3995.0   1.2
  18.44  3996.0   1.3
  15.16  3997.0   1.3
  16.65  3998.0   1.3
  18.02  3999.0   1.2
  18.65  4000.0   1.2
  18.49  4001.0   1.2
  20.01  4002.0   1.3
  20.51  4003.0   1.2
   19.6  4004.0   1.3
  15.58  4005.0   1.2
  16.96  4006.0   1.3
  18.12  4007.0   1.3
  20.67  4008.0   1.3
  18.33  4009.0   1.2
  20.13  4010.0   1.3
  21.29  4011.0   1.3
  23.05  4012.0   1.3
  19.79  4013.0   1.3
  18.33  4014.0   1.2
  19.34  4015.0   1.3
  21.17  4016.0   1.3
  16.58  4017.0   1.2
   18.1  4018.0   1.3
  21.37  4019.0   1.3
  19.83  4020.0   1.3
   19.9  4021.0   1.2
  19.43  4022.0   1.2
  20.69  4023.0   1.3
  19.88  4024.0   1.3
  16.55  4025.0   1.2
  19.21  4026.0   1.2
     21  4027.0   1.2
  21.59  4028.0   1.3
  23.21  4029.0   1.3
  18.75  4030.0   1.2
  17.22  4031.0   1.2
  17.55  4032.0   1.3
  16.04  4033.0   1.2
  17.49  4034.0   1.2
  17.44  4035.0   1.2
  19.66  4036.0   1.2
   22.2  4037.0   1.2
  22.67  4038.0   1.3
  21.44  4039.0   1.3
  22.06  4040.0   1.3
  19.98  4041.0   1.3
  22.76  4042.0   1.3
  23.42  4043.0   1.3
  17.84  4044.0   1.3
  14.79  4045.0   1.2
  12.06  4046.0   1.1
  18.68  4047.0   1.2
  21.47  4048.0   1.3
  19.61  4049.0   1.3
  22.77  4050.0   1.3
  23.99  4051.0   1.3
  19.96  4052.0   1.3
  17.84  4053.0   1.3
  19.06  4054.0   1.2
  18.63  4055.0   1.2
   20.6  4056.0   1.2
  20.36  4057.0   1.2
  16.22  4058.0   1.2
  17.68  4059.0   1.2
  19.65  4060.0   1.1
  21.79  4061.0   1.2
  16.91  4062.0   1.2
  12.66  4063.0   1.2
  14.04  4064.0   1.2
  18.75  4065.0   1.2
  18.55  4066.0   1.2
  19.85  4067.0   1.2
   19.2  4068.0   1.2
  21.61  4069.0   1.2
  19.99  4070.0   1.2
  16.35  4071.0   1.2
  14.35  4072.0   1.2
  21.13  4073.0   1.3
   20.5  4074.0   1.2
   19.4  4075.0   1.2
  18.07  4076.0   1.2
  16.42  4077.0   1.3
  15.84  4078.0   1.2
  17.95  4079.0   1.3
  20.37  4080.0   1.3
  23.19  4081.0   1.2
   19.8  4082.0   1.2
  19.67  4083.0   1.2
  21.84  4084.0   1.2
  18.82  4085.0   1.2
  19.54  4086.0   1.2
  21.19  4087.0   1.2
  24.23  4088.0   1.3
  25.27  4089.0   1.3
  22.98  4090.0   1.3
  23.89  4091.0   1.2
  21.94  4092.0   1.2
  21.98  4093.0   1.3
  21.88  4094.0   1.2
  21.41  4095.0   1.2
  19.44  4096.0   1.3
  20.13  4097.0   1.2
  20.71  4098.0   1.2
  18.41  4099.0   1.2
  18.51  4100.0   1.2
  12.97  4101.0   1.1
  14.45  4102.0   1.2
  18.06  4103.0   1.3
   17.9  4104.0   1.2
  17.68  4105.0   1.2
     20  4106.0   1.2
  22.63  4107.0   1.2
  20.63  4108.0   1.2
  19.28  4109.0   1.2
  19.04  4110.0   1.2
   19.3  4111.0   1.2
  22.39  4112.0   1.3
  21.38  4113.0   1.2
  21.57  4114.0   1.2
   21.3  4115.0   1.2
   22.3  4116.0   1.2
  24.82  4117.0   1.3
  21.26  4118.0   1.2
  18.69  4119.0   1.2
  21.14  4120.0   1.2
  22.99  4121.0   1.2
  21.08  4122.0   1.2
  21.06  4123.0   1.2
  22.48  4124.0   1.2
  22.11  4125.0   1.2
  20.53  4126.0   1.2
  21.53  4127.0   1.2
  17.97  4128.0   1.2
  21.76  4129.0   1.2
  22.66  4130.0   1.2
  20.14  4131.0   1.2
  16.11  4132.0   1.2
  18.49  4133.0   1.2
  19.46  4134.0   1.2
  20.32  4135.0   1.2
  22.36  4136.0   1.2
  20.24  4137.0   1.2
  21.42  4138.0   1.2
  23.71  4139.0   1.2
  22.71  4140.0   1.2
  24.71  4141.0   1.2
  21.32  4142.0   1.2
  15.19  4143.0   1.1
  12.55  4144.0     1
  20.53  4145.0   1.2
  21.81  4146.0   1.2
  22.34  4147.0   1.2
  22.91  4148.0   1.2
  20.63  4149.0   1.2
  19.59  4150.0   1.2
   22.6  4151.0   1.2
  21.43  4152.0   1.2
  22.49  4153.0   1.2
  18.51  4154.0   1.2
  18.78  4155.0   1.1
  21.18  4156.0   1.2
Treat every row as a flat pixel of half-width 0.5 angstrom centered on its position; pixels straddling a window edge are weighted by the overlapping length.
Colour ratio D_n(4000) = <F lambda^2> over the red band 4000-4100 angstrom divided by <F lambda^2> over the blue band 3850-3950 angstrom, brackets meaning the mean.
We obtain 1.8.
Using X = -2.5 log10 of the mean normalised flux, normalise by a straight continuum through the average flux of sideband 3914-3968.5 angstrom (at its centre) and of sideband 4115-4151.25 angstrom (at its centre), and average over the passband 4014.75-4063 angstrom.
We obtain -0.22 mag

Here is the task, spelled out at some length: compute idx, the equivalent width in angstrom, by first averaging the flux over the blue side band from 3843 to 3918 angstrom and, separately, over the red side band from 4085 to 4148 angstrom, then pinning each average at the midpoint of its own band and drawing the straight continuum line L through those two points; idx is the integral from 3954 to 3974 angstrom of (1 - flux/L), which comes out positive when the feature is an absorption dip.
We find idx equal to 7.9 angstrom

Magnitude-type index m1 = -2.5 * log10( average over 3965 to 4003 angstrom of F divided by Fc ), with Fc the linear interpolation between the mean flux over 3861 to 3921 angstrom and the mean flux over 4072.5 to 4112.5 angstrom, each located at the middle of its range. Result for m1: 0.14 mag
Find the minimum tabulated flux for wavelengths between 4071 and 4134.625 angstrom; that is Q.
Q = 12.97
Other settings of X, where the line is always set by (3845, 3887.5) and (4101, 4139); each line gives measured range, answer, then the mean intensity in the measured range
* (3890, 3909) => 0.03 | 13.5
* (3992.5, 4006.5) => -0.08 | 18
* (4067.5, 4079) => 0.03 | 18.4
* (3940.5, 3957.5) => 0.16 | 13.3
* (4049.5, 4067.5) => -0.02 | 18.9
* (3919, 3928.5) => 0.23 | 11.8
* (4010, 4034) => -0.12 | 19.5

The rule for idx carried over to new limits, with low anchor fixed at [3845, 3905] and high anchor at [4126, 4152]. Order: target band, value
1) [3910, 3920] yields -1.0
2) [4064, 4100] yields -2.1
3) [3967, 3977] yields 5.0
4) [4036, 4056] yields -2.5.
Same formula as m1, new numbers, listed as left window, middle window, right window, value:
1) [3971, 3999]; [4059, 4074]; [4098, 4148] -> 0.01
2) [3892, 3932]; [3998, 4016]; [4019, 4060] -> -0.08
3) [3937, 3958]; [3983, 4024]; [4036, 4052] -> -0.10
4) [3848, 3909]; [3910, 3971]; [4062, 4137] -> 0.34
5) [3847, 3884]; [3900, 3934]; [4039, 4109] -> 0.18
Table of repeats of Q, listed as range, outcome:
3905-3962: 2.255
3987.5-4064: 12.06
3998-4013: 15.58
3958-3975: 3.268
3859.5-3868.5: 6.256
